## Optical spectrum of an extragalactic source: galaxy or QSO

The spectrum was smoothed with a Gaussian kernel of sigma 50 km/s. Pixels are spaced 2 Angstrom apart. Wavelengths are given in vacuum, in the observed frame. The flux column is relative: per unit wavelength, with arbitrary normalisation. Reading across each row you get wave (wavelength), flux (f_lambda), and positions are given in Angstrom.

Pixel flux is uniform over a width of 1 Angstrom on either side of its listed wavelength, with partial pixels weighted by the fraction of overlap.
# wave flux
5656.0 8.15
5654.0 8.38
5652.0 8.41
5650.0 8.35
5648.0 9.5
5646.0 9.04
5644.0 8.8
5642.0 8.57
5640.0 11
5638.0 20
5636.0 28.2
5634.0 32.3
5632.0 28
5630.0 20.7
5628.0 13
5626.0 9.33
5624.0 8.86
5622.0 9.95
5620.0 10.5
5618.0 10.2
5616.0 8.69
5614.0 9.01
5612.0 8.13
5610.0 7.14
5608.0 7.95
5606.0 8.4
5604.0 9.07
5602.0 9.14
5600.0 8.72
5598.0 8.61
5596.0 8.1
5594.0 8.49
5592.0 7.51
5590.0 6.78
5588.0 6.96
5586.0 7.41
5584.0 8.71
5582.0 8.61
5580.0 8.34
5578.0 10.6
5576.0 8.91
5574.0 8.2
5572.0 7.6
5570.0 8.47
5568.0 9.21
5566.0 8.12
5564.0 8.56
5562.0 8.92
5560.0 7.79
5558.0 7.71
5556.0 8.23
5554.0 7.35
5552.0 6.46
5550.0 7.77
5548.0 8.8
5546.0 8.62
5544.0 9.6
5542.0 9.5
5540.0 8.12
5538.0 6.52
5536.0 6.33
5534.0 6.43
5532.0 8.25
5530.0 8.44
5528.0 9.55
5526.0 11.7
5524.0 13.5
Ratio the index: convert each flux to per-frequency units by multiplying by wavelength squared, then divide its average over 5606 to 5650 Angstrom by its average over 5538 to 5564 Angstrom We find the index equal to 1.6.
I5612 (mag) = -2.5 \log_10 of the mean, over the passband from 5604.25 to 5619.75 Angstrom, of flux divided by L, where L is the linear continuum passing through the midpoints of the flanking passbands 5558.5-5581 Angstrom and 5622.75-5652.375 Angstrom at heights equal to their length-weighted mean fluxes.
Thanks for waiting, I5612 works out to 0.41 mag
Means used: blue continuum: 8.59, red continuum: 15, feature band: 8.63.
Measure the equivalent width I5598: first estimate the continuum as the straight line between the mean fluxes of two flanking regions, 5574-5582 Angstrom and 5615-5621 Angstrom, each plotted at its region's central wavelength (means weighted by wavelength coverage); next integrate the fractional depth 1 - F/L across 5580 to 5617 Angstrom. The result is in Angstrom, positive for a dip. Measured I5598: 4.9 Angstrom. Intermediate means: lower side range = 9.06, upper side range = 9.8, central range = 8.19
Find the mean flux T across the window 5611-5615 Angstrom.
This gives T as 8.57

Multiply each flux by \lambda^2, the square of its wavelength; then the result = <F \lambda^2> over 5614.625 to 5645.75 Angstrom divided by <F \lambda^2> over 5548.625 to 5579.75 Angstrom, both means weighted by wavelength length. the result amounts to 1.86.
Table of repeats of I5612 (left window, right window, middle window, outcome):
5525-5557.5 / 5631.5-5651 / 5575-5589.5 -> 0.33 mag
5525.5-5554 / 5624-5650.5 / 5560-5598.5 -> 0.32 mag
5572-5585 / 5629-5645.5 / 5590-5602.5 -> 0.40 mag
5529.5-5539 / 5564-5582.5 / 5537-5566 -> -0.05 mag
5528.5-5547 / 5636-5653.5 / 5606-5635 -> -0.20 mag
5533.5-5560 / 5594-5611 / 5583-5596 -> 0.08 mag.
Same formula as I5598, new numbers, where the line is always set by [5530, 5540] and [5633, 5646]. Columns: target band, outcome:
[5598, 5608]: 3.70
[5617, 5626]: 3.36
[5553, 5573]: 3.44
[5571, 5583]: 2.75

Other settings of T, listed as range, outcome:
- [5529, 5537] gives 7.36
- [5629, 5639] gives 25.8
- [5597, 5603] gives 8.82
